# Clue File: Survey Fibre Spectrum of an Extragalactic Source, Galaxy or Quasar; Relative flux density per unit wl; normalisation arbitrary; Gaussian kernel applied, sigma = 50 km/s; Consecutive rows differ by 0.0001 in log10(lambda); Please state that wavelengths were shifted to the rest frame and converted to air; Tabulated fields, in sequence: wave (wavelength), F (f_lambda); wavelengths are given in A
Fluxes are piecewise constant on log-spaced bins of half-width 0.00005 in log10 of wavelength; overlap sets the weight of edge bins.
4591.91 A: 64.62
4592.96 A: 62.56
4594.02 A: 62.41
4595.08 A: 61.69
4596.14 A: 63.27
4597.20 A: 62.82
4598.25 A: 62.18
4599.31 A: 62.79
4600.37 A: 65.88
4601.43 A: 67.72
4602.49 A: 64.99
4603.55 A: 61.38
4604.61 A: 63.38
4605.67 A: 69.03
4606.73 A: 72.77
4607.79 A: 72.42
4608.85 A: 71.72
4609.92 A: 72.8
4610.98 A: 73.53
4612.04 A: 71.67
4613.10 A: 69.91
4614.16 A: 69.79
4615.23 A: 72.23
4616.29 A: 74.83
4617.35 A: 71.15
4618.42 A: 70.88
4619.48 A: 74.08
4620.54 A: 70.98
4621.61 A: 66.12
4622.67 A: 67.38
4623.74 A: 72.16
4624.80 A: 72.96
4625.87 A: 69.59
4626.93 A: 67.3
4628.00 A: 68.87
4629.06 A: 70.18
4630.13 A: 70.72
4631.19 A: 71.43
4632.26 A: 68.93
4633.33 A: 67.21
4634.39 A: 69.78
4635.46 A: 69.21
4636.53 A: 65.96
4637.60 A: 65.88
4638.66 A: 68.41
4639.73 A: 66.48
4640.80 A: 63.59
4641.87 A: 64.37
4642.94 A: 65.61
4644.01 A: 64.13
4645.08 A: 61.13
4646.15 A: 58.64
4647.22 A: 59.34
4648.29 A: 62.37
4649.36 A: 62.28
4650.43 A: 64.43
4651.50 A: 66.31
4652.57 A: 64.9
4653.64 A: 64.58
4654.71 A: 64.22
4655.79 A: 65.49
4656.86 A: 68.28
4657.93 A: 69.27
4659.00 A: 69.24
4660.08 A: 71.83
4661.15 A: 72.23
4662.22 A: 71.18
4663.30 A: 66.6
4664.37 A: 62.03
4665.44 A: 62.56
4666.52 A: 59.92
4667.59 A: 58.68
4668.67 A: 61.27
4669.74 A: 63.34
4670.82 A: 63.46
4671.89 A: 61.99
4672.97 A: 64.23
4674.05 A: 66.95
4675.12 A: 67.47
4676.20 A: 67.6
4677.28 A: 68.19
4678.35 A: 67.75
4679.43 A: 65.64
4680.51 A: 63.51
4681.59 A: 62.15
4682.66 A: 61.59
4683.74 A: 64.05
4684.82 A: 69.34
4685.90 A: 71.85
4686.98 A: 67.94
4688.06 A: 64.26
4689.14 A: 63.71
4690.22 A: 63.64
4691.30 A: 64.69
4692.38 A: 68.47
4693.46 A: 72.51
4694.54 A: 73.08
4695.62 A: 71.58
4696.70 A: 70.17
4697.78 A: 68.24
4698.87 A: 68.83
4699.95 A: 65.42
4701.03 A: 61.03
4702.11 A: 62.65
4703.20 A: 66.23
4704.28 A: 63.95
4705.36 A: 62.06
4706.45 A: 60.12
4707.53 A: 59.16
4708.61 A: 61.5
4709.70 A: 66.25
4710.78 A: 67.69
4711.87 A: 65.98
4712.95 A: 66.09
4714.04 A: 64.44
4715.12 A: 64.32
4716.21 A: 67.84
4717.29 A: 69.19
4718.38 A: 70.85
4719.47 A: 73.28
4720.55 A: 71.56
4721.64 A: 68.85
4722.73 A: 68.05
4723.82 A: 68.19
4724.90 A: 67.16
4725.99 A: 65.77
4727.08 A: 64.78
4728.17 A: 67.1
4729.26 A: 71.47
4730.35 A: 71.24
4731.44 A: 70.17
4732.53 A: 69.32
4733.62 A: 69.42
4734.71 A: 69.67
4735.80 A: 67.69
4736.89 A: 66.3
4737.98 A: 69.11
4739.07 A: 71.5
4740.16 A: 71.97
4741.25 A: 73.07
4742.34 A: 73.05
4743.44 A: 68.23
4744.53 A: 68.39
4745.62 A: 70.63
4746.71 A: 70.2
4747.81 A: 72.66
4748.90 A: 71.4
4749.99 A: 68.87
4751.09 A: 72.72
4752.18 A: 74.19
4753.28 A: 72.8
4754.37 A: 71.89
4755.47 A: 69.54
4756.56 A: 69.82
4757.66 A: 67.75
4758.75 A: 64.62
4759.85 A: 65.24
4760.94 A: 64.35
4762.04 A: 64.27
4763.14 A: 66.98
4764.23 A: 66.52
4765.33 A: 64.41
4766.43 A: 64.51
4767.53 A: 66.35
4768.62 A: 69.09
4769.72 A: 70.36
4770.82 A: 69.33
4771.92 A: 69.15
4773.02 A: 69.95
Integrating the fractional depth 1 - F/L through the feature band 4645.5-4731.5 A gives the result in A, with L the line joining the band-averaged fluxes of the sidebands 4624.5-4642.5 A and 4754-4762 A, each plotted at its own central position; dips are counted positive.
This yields 2.2 A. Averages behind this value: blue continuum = 68.2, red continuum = 67.3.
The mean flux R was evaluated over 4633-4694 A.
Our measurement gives 65.5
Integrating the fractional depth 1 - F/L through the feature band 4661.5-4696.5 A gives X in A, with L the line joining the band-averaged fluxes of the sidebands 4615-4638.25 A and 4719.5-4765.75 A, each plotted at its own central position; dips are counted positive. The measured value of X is 1.9 A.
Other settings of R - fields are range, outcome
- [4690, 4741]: 67.5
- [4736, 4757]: 70.8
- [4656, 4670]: 66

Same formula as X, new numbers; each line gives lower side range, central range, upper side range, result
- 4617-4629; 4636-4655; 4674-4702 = 1.4 A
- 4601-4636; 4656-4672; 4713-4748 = 0.9 A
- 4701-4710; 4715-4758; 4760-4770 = -3.6 A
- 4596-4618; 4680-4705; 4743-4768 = 0.8 A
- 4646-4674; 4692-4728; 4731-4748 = 0.6 A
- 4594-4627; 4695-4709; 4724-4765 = 0.9 A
